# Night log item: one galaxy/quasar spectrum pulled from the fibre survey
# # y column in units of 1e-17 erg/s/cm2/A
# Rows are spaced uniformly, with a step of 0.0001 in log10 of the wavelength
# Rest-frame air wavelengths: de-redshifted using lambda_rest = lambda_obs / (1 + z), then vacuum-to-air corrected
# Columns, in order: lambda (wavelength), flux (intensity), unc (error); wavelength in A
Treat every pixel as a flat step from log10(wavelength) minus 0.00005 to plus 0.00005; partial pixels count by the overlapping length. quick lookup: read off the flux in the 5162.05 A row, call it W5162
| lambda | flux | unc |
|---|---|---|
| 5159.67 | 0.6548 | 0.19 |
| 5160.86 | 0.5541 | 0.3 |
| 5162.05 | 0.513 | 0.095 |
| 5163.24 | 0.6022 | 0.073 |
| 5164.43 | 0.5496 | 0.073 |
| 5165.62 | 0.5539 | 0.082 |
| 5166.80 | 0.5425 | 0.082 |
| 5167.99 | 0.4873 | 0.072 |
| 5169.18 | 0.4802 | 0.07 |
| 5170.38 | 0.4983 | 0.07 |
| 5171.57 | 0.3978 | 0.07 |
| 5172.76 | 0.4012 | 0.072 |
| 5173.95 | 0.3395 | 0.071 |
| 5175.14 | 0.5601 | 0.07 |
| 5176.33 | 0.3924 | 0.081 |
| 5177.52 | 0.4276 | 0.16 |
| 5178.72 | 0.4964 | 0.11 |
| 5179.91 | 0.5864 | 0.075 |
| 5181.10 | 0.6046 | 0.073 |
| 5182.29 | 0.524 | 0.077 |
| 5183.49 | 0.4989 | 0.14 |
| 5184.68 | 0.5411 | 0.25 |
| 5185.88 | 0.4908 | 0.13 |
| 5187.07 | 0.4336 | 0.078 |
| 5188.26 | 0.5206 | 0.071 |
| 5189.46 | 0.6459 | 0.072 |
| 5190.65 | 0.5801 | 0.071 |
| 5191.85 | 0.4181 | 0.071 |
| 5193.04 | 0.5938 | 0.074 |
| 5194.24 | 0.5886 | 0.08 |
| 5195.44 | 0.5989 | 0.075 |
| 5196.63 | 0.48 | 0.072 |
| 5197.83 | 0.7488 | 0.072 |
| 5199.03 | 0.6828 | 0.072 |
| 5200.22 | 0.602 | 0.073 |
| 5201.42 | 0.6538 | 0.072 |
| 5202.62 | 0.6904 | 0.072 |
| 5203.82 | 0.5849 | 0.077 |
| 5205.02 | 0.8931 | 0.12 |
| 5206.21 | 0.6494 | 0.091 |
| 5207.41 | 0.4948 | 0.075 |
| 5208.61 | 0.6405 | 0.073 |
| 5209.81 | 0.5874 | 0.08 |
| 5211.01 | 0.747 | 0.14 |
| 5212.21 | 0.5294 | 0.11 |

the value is 0.513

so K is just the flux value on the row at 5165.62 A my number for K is 0.5539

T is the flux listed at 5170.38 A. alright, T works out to 0.4983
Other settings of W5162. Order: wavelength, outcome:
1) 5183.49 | 0.4989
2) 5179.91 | 0.5864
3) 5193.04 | 0.5938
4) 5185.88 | 0.4908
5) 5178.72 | 0.4964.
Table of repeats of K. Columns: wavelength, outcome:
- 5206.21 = 0.6494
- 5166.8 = 0.5425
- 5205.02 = 0.8931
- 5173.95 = 0.3395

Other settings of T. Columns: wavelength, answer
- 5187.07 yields 0.4336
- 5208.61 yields 0.6405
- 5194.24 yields 0.5886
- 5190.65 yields 0.5801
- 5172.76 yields 0.4012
